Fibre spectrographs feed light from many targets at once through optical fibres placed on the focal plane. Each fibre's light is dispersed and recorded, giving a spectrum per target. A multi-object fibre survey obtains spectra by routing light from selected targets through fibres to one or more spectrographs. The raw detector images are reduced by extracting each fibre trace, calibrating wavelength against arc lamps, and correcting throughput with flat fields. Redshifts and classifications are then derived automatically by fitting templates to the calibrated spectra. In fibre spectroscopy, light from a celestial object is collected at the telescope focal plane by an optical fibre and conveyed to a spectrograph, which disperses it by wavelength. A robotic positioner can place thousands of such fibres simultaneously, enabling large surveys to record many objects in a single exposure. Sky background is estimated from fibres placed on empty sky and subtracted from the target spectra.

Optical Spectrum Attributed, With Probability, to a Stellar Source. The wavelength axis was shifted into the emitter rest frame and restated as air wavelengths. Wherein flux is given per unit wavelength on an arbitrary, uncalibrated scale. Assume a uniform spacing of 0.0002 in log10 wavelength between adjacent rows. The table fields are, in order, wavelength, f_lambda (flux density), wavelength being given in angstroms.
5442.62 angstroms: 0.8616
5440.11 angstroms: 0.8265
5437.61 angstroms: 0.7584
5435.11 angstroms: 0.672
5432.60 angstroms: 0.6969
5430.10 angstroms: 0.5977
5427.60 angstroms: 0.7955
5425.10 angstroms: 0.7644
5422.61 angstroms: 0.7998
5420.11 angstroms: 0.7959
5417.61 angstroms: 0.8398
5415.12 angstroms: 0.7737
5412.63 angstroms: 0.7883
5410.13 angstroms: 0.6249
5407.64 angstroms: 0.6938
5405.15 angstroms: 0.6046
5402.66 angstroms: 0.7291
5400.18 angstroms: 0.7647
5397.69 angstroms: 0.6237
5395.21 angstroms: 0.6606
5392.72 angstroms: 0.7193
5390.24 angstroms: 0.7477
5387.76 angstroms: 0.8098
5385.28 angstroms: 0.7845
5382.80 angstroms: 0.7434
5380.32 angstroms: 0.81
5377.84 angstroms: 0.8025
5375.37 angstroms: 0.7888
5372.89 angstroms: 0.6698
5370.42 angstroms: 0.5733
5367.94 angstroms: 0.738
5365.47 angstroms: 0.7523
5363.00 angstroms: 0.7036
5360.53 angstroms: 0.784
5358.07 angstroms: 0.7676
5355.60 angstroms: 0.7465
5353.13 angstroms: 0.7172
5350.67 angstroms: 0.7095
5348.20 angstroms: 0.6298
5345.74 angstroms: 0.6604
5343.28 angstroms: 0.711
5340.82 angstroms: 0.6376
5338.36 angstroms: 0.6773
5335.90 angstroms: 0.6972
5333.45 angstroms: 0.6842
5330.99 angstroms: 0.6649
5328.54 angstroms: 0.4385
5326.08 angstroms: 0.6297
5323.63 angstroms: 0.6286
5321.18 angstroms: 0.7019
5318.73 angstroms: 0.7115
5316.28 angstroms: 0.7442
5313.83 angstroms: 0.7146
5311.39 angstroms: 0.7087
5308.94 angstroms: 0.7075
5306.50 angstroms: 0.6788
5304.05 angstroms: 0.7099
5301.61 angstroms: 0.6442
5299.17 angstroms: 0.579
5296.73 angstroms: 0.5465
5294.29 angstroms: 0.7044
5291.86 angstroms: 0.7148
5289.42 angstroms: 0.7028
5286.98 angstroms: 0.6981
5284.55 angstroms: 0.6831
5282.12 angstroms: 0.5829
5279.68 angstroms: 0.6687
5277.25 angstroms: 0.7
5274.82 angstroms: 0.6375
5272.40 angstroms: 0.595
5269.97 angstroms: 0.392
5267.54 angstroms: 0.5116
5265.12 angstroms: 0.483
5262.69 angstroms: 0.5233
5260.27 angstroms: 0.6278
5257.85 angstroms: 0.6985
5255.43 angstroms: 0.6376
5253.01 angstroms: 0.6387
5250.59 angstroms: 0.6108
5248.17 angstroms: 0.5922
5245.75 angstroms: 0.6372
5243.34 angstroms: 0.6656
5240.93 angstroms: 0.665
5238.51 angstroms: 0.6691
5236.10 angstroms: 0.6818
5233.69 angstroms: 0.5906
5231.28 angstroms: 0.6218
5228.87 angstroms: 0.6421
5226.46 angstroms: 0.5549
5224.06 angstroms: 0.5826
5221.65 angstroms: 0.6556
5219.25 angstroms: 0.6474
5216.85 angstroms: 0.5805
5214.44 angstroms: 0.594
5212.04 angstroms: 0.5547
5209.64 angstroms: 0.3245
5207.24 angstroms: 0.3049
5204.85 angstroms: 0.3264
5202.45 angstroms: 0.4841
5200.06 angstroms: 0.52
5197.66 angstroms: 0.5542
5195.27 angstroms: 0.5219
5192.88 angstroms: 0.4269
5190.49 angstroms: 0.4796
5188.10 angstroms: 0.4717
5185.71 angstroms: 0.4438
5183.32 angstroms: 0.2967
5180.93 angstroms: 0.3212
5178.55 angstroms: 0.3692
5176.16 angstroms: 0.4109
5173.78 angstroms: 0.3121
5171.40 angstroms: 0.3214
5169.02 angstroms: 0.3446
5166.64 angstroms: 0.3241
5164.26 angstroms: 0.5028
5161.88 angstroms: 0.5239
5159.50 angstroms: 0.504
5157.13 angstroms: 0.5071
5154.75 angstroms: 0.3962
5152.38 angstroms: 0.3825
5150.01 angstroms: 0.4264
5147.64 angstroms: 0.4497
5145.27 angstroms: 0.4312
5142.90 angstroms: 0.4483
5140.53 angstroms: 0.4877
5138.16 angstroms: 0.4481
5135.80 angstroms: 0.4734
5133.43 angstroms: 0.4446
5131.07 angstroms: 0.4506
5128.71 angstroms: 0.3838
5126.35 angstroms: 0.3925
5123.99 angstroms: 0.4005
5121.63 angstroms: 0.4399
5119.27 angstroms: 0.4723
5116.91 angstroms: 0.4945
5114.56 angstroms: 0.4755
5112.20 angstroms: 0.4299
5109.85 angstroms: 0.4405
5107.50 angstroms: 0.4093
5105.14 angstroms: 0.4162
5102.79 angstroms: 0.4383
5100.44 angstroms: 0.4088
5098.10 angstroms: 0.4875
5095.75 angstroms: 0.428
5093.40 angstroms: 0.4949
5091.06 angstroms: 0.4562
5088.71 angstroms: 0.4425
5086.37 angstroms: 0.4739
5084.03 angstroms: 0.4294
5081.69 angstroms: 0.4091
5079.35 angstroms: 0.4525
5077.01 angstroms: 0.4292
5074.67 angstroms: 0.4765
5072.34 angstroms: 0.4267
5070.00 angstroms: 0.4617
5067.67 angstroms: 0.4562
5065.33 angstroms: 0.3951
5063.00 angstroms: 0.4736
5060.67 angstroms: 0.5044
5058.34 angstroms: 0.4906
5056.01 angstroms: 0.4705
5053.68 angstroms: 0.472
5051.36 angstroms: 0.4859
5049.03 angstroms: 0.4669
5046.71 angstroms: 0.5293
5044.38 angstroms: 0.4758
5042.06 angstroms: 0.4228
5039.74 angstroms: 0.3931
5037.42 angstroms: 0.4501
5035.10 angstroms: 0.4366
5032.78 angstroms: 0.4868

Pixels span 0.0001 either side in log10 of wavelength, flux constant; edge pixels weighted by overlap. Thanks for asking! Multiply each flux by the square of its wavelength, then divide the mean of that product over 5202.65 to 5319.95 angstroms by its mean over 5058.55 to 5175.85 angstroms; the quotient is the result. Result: 1.5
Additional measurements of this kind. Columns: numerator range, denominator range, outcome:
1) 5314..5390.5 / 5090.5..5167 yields 1.72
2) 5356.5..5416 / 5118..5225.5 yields 1.76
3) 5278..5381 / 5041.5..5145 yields 1.66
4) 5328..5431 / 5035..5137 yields 1.79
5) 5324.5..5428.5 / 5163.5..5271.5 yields 1.47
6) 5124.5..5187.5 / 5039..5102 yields 0.94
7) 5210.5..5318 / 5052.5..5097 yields 1.49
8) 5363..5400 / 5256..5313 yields 1.20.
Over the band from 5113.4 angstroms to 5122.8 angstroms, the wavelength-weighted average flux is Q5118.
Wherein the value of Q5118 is 0.471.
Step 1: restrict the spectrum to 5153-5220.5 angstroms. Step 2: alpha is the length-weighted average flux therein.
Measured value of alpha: 0.442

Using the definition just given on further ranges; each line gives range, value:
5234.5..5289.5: 0.62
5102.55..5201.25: 0.433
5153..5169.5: 0.445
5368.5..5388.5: 0.746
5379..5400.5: 0.739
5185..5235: 0.519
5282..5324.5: 0.679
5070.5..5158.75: 0.442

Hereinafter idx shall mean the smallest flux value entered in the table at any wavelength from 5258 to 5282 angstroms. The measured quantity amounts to 0.392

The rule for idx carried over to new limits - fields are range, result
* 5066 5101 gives 0.4088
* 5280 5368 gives 0.4385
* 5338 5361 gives 0.6298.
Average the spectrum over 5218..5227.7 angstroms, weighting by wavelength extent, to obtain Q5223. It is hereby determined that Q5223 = 0.61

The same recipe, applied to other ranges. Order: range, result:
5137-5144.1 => 0.461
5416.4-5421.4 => 0.816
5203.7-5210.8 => 0.319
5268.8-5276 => 0.542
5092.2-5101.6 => 0.455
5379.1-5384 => 0.777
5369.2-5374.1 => 0.622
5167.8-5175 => 0.327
